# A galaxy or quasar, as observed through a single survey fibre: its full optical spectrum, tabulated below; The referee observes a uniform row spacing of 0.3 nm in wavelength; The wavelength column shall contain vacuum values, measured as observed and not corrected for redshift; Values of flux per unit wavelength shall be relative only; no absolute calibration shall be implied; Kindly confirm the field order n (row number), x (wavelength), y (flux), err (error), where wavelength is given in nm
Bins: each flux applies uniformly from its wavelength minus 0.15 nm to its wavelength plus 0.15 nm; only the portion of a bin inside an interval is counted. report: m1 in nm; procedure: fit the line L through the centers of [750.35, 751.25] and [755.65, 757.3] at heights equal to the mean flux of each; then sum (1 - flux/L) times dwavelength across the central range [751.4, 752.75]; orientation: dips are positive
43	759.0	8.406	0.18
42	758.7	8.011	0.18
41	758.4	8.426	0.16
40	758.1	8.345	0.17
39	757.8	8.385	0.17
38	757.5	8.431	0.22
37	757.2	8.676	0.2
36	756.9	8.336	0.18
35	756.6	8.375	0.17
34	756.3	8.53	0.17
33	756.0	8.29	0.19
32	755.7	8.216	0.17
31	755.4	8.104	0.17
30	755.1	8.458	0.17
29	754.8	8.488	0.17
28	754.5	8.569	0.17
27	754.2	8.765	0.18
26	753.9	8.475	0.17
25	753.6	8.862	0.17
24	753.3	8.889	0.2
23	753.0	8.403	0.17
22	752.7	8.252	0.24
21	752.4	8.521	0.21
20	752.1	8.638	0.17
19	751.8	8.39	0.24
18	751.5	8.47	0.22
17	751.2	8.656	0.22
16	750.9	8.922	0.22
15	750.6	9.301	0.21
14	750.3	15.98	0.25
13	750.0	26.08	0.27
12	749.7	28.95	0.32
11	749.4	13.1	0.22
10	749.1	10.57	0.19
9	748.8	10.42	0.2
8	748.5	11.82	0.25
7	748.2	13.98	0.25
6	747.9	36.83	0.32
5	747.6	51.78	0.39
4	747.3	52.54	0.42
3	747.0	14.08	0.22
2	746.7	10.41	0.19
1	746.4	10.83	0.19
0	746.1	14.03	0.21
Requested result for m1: 0.14 nm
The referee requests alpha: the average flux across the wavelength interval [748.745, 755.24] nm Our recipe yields 11.1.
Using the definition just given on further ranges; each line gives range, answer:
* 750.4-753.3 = 8.76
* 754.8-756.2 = 8.3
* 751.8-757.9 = 8.48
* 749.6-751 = 17.8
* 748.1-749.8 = 14.4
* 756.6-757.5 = 8.47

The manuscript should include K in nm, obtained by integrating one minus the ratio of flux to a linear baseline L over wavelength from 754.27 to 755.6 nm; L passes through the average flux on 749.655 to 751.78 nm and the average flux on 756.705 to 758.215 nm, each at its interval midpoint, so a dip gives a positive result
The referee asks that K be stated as 0.27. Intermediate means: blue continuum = 14.1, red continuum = 8.43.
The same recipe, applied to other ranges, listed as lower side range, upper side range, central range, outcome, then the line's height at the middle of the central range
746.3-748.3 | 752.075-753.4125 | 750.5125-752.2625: 0.59 nm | 13.4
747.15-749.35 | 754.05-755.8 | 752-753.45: 0.58 nm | 14.3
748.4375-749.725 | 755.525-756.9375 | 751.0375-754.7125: 0.77 nm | 10.9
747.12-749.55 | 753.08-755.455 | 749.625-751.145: 0.24 nm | 19.3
